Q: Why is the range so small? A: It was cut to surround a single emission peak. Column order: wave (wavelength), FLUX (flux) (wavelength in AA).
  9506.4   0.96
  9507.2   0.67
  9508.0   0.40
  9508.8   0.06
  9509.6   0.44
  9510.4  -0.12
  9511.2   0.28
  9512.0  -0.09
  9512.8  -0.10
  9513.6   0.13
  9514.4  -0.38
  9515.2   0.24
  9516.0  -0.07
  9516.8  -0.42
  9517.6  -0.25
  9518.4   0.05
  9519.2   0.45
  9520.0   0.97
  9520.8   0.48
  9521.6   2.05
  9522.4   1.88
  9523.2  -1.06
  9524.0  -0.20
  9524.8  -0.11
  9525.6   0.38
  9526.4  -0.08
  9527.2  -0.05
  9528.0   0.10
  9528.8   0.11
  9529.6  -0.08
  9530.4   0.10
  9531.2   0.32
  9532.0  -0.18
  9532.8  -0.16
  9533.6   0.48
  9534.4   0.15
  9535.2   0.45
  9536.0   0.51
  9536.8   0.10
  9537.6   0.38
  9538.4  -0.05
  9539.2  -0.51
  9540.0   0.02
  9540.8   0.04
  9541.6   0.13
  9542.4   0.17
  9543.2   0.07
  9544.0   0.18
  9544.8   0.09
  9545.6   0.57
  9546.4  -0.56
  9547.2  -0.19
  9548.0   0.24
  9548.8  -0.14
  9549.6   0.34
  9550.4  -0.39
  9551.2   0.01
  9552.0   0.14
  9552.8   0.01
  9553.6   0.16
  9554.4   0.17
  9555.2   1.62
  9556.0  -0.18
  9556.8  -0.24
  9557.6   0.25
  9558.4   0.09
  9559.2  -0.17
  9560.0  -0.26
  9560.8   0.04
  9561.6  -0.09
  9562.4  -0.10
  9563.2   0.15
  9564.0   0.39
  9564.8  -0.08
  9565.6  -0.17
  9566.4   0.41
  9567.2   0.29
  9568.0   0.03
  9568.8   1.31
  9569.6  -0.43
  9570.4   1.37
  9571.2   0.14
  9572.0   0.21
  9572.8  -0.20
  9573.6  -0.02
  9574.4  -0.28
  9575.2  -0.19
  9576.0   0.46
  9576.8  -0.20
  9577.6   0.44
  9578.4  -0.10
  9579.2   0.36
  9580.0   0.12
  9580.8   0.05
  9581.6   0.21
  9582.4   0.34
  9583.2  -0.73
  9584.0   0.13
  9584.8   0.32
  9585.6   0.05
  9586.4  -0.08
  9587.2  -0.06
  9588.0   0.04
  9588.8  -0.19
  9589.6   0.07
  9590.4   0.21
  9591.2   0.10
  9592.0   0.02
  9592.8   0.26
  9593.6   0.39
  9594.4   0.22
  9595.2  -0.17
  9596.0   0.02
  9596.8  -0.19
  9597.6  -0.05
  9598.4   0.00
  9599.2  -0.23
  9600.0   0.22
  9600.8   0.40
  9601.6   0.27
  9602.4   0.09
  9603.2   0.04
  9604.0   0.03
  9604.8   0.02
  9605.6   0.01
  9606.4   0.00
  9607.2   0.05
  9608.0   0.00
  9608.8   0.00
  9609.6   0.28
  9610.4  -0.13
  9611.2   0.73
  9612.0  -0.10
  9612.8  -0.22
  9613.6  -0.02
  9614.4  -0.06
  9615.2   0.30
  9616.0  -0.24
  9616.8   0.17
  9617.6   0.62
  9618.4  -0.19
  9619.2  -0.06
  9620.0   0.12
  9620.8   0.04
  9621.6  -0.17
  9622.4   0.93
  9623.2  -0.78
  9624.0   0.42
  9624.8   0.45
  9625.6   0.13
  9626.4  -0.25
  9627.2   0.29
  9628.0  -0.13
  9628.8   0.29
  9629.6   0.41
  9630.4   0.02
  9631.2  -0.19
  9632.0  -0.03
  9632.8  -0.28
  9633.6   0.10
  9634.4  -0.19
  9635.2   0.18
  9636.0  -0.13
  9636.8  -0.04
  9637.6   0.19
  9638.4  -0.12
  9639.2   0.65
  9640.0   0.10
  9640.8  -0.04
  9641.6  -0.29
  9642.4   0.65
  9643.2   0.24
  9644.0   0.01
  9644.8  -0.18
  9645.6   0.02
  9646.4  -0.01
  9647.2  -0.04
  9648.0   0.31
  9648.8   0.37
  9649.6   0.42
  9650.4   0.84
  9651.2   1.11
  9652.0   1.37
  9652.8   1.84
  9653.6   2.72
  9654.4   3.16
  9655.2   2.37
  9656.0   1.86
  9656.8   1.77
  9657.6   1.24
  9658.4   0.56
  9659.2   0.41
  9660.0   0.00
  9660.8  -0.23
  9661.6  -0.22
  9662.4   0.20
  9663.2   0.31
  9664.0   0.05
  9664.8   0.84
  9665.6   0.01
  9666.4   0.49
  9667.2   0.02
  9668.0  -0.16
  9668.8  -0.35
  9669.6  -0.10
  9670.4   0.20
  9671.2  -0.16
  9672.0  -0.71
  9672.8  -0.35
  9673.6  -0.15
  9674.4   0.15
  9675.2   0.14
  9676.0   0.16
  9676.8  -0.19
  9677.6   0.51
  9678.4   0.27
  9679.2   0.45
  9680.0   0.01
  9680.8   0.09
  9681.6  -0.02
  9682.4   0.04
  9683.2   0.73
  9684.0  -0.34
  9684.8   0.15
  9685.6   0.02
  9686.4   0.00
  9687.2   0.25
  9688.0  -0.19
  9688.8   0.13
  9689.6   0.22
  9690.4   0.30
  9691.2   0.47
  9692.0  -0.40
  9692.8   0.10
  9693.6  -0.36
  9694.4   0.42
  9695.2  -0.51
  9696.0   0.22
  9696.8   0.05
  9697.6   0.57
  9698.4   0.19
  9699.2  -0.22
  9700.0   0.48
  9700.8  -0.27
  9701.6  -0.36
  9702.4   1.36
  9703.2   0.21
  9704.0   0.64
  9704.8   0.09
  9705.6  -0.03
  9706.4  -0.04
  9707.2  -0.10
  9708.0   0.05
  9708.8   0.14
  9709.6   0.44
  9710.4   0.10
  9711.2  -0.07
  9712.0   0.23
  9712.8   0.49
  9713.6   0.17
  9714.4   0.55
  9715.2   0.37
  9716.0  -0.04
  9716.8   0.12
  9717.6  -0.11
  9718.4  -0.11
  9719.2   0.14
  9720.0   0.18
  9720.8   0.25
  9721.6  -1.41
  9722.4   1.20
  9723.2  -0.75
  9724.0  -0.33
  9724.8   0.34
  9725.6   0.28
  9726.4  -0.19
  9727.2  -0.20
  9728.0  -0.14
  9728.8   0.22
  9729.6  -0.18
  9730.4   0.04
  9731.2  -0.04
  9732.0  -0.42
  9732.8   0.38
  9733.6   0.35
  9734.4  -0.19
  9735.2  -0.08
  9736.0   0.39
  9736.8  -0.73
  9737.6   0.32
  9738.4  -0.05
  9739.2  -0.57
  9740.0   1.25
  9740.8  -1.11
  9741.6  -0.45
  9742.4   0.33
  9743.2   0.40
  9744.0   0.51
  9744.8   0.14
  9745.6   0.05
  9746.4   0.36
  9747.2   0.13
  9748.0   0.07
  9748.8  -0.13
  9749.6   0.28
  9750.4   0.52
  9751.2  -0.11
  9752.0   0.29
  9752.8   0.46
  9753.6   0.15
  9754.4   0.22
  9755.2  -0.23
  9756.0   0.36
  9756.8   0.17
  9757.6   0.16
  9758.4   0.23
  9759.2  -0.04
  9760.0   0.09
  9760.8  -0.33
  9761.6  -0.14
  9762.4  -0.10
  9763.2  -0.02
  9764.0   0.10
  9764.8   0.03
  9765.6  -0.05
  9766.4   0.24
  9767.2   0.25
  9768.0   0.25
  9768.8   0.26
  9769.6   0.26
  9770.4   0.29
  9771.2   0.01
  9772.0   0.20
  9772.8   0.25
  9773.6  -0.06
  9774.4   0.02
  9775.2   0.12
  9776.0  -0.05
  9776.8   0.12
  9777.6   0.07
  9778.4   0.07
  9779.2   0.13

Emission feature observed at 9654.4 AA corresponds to H-beta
